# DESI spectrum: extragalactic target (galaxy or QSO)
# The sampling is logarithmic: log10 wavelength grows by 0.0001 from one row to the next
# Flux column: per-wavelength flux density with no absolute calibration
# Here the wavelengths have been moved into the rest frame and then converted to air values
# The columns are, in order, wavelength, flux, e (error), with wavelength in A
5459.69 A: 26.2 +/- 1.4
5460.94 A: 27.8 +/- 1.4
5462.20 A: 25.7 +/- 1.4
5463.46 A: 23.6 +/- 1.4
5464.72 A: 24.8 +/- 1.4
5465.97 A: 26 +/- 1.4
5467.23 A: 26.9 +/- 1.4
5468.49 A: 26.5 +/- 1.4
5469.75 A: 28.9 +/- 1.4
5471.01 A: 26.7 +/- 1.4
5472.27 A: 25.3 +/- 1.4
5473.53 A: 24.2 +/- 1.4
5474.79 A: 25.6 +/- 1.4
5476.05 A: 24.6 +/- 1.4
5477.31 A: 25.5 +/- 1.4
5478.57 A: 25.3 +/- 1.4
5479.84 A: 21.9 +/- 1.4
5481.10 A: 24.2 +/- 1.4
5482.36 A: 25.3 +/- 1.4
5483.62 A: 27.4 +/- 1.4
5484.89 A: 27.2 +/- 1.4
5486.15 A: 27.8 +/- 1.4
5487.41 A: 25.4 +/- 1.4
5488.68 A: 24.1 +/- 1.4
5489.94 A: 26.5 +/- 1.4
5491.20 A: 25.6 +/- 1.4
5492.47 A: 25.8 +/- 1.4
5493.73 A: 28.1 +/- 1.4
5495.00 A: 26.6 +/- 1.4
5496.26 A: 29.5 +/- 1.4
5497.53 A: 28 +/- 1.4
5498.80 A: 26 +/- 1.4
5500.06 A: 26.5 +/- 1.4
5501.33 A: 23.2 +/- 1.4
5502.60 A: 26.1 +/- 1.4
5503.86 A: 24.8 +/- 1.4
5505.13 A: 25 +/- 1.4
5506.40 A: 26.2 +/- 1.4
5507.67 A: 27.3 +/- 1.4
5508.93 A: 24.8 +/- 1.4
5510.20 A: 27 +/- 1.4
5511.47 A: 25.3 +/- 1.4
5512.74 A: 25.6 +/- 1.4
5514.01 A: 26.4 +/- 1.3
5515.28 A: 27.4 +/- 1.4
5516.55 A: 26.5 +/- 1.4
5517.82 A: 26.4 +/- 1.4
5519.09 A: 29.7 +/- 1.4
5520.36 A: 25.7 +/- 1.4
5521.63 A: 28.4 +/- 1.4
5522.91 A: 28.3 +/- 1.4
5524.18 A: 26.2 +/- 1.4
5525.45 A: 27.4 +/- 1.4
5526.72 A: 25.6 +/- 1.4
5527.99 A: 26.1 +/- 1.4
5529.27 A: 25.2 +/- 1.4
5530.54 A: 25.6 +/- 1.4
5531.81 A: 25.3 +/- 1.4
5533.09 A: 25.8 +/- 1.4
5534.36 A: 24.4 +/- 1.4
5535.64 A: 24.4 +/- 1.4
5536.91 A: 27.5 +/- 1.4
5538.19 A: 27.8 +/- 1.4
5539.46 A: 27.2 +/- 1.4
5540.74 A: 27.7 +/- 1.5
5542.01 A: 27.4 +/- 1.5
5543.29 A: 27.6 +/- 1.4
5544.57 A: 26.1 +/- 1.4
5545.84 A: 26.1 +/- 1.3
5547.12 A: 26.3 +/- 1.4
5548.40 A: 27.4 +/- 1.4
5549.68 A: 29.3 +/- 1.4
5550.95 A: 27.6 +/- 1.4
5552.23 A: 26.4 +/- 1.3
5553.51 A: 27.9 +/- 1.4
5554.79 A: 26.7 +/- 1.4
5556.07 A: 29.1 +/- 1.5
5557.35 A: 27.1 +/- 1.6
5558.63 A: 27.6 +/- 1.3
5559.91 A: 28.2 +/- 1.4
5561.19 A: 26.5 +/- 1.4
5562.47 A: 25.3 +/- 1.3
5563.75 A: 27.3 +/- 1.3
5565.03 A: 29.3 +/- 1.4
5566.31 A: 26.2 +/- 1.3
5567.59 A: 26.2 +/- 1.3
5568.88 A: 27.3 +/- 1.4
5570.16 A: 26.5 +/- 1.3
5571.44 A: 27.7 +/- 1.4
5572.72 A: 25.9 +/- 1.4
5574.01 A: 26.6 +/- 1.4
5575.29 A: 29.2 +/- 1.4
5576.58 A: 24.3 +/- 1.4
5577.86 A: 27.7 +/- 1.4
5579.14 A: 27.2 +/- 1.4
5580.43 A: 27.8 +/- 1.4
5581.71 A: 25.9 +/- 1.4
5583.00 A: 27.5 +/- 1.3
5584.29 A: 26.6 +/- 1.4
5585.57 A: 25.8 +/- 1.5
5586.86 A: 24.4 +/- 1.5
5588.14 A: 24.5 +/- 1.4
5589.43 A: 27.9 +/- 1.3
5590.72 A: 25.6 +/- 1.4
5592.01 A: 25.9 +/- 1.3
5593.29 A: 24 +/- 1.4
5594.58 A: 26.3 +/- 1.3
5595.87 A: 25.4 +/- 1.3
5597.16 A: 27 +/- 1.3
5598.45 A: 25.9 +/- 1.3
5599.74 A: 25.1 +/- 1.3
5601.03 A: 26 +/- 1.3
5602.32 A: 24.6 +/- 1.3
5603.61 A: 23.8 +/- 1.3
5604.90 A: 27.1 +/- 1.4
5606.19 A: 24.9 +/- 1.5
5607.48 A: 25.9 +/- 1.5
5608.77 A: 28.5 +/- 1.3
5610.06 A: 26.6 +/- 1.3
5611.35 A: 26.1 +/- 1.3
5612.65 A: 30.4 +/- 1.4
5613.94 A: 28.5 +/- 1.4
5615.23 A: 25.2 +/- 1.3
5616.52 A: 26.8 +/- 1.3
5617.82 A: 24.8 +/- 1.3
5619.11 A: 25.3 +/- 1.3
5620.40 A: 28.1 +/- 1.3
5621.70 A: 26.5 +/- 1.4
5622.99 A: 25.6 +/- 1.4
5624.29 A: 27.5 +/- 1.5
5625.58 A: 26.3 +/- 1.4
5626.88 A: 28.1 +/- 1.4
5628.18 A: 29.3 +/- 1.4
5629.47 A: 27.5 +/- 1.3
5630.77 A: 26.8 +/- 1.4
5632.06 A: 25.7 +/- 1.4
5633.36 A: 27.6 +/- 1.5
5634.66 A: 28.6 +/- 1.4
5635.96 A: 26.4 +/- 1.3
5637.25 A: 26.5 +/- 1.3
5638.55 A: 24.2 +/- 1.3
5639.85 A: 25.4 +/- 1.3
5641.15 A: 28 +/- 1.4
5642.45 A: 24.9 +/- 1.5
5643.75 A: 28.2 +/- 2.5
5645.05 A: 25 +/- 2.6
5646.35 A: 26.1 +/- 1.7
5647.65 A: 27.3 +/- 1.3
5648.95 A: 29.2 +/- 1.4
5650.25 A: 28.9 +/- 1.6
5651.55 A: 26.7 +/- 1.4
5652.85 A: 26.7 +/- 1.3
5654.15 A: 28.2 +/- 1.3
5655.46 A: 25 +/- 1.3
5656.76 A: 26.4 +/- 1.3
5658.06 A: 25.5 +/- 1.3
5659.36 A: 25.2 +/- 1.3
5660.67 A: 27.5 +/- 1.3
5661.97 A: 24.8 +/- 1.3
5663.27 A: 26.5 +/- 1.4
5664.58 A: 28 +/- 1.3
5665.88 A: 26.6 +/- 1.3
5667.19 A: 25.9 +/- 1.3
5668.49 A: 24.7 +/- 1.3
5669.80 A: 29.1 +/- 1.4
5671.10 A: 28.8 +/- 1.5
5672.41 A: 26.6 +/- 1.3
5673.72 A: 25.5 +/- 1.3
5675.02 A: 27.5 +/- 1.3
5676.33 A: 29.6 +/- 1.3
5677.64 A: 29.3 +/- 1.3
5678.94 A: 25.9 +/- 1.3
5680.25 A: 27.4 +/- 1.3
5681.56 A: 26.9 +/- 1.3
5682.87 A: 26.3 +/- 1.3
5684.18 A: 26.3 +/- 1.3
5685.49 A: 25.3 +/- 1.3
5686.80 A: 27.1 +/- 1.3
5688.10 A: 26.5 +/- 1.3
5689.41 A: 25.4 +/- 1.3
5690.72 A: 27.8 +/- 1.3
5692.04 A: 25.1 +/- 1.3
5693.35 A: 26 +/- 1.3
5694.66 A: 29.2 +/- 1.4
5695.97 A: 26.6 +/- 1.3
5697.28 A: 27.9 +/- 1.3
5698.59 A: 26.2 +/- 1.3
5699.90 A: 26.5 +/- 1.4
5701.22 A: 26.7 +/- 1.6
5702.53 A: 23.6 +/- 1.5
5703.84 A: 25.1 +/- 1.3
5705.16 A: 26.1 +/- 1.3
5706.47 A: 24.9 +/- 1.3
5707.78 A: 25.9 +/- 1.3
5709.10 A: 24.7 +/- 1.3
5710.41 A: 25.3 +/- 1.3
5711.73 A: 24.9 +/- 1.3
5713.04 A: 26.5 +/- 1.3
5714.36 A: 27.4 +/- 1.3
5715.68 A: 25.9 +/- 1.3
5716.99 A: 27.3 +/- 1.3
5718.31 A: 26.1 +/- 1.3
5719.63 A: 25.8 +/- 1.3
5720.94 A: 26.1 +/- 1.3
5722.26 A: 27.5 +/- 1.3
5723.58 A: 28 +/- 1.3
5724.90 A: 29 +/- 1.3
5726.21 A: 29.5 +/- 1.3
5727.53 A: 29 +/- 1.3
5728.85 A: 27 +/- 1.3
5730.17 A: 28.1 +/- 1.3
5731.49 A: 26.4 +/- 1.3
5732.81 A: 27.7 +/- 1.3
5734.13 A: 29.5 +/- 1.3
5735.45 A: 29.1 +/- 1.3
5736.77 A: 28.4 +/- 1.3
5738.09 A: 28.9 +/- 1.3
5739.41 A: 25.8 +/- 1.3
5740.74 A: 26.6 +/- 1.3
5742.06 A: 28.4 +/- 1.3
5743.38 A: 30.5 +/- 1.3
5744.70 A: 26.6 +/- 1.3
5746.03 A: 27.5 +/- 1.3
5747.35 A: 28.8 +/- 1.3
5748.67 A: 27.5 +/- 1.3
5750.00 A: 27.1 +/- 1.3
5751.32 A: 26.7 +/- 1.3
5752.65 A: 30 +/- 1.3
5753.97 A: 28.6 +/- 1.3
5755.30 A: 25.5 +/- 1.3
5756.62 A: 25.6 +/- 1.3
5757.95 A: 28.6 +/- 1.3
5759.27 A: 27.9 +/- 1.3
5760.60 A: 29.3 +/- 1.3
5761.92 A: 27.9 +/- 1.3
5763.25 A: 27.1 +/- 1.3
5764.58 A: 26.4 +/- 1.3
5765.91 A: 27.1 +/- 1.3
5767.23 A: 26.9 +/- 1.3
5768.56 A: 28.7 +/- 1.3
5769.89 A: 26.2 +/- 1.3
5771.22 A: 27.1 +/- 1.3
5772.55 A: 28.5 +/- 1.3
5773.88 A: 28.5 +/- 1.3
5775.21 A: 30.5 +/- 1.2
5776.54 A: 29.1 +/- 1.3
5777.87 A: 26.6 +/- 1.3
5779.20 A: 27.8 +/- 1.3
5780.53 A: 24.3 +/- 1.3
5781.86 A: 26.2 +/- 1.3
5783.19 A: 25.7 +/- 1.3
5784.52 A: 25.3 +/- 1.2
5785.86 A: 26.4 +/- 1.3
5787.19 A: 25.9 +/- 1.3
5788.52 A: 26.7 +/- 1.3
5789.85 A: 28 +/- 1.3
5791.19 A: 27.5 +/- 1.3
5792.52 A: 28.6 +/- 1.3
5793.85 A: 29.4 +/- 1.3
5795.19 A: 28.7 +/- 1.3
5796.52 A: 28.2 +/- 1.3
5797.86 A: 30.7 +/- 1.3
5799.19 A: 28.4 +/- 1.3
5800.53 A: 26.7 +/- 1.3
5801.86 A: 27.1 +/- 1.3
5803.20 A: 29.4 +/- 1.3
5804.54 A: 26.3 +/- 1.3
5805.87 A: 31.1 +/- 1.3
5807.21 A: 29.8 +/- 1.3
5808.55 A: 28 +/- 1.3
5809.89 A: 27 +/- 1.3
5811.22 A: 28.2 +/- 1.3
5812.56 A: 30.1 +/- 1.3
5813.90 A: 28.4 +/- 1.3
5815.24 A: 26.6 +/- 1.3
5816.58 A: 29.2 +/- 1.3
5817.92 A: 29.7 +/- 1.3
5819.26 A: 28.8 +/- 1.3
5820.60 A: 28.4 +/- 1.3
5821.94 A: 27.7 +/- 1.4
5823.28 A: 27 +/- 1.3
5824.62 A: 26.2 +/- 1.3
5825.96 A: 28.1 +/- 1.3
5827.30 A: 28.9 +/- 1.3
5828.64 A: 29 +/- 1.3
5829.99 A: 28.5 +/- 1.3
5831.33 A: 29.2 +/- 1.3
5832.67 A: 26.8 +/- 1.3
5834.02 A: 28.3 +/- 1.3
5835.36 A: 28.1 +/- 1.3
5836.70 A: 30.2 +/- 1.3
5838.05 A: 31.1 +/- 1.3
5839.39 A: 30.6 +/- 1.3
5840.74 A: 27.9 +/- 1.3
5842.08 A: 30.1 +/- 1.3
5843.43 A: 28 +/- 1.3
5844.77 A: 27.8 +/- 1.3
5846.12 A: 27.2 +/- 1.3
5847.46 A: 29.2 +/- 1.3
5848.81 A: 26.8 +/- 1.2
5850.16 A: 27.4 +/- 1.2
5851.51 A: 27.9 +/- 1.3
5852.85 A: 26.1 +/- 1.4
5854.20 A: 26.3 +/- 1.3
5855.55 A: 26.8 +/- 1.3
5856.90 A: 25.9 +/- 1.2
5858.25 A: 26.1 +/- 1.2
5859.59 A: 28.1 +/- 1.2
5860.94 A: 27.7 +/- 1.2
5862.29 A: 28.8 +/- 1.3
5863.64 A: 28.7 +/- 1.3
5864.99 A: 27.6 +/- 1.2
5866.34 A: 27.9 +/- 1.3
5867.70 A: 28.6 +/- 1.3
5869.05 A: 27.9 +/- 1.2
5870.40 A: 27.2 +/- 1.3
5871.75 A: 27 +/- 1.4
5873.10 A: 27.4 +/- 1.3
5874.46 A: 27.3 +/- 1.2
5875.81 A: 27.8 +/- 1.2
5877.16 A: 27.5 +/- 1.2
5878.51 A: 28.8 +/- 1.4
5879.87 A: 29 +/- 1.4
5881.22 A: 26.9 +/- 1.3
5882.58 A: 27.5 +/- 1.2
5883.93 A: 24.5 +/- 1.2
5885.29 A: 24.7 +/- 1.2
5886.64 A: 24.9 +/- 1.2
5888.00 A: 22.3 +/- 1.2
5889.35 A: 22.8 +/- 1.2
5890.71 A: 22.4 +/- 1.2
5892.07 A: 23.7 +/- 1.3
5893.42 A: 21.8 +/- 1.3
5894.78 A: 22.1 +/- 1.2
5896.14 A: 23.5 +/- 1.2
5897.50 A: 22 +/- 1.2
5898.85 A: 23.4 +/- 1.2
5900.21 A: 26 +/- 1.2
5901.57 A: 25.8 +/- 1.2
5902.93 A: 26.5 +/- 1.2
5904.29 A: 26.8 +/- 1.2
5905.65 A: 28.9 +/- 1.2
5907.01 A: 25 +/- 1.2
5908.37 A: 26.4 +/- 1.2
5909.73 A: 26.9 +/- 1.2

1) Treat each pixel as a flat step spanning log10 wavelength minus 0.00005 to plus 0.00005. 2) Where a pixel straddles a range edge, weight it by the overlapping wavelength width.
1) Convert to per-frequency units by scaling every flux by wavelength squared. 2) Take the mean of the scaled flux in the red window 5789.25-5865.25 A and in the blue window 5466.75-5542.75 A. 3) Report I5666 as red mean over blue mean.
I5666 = 1.21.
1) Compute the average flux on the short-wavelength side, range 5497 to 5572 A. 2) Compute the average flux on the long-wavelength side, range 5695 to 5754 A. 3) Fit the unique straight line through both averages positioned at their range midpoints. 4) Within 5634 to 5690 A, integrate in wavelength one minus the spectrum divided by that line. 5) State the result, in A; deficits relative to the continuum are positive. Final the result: 0.52 A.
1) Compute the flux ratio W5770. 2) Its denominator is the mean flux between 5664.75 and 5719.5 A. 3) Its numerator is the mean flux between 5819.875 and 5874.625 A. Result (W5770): 1.05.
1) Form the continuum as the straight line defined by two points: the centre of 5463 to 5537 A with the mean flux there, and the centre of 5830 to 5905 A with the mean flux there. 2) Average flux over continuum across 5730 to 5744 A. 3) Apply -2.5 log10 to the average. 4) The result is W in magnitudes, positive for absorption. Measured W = -0.06 mag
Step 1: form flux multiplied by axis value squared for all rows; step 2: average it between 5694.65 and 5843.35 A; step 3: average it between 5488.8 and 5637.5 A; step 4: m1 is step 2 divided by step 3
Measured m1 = 1.1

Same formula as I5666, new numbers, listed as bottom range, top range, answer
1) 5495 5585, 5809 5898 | 1.14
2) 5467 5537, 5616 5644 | 1.07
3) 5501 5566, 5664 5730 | 1.06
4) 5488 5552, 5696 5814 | 1.13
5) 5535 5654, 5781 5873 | 1.13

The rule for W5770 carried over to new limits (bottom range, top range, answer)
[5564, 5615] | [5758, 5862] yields 1.06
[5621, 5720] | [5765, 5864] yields 1.05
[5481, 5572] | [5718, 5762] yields 1.04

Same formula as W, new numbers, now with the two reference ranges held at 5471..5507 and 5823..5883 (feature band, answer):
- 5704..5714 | 0.07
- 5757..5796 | 0.00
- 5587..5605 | 0.04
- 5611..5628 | -0.01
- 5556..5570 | -0.04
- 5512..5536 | -0.01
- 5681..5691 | 0.02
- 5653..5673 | 0.01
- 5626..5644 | -0.01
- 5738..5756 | -0.02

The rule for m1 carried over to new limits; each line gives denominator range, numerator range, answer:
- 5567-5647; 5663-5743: 1.05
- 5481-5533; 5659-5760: 1.10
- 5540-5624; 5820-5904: 1.11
